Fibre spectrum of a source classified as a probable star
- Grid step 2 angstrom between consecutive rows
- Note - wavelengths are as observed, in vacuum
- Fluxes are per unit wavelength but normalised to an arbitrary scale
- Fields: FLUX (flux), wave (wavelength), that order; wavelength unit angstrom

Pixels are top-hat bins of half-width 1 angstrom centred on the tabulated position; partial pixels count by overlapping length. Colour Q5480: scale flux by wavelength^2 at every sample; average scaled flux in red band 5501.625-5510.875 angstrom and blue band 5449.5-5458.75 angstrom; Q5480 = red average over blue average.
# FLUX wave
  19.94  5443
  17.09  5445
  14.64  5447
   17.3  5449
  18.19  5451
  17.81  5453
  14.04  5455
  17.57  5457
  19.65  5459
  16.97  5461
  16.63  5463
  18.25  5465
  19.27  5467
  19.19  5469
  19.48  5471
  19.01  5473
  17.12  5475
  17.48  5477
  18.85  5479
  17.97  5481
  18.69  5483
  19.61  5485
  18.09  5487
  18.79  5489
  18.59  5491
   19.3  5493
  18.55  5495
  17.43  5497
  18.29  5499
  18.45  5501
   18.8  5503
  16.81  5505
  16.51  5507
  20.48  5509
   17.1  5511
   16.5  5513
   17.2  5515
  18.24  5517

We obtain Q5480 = 1.1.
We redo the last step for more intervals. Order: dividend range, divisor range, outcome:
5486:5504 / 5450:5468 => 1.06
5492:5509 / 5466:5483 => 0.99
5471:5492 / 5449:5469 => 1.05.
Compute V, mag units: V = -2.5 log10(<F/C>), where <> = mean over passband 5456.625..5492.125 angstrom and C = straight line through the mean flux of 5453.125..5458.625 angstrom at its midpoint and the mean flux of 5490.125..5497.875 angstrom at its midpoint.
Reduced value -0.057 mag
